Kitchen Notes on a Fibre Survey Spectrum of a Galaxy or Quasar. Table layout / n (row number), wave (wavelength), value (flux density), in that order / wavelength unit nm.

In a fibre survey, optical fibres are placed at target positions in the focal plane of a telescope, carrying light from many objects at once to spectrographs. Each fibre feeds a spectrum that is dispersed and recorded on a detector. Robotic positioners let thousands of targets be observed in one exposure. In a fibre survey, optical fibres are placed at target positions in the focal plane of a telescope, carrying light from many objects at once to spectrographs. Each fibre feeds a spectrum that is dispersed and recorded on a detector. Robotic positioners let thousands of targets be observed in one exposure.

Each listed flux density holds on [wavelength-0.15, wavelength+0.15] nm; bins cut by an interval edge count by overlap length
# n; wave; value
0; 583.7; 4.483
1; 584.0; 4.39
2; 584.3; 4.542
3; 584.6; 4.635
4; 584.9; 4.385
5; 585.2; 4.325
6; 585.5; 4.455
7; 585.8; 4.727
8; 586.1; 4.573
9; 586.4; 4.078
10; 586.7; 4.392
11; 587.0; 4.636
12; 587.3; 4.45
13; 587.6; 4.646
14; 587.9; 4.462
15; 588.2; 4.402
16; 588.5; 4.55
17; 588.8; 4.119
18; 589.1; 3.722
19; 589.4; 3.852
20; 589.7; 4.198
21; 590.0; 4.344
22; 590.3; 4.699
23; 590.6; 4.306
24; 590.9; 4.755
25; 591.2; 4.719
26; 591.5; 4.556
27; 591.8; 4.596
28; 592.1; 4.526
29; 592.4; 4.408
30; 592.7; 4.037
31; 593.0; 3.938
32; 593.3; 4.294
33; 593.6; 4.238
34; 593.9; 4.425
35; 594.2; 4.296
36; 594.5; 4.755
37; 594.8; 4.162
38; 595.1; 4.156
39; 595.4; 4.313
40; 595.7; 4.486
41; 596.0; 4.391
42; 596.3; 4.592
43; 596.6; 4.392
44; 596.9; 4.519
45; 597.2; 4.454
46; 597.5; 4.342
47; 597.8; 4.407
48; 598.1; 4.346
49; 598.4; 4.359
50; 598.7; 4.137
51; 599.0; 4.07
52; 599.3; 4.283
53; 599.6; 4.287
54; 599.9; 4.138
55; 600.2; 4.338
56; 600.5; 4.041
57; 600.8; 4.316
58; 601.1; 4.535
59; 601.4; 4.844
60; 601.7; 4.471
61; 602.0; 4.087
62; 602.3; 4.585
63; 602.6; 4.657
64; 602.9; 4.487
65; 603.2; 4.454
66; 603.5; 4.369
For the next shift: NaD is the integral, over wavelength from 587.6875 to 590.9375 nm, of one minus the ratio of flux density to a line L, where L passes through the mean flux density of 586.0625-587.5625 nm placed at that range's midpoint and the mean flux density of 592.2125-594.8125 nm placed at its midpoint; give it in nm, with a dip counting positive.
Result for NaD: 0.06 nm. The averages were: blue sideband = 4.43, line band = 4.3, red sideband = 4.29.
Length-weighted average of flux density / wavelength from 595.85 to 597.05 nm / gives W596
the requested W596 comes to 4.47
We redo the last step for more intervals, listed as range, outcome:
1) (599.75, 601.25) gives 4.27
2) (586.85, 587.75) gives 4.58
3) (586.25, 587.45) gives 4.39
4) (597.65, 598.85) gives 4.31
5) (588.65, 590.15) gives 4.05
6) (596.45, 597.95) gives 4.42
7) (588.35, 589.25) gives 4.13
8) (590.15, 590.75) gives 4.5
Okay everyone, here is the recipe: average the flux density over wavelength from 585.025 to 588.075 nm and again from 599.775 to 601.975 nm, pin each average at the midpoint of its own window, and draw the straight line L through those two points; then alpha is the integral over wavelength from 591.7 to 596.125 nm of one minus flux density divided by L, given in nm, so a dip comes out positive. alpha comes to 0.09 nm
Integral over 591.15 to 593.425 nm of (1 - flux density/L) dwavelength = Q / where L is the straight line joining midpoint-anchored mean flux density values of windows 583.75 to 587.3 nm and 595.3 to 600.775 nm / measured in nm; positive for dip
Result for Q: 0.011 nm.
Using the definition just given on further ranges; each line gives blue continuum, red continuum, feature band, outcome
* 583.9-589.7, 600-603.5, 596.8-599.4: 0.06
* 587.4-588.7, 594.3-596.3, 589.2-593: 0.05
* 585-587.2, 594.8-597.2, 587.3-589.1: 0.03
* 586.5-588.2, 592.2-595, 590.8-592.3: -0.09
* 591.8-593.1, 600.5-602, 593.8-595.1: -0.02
